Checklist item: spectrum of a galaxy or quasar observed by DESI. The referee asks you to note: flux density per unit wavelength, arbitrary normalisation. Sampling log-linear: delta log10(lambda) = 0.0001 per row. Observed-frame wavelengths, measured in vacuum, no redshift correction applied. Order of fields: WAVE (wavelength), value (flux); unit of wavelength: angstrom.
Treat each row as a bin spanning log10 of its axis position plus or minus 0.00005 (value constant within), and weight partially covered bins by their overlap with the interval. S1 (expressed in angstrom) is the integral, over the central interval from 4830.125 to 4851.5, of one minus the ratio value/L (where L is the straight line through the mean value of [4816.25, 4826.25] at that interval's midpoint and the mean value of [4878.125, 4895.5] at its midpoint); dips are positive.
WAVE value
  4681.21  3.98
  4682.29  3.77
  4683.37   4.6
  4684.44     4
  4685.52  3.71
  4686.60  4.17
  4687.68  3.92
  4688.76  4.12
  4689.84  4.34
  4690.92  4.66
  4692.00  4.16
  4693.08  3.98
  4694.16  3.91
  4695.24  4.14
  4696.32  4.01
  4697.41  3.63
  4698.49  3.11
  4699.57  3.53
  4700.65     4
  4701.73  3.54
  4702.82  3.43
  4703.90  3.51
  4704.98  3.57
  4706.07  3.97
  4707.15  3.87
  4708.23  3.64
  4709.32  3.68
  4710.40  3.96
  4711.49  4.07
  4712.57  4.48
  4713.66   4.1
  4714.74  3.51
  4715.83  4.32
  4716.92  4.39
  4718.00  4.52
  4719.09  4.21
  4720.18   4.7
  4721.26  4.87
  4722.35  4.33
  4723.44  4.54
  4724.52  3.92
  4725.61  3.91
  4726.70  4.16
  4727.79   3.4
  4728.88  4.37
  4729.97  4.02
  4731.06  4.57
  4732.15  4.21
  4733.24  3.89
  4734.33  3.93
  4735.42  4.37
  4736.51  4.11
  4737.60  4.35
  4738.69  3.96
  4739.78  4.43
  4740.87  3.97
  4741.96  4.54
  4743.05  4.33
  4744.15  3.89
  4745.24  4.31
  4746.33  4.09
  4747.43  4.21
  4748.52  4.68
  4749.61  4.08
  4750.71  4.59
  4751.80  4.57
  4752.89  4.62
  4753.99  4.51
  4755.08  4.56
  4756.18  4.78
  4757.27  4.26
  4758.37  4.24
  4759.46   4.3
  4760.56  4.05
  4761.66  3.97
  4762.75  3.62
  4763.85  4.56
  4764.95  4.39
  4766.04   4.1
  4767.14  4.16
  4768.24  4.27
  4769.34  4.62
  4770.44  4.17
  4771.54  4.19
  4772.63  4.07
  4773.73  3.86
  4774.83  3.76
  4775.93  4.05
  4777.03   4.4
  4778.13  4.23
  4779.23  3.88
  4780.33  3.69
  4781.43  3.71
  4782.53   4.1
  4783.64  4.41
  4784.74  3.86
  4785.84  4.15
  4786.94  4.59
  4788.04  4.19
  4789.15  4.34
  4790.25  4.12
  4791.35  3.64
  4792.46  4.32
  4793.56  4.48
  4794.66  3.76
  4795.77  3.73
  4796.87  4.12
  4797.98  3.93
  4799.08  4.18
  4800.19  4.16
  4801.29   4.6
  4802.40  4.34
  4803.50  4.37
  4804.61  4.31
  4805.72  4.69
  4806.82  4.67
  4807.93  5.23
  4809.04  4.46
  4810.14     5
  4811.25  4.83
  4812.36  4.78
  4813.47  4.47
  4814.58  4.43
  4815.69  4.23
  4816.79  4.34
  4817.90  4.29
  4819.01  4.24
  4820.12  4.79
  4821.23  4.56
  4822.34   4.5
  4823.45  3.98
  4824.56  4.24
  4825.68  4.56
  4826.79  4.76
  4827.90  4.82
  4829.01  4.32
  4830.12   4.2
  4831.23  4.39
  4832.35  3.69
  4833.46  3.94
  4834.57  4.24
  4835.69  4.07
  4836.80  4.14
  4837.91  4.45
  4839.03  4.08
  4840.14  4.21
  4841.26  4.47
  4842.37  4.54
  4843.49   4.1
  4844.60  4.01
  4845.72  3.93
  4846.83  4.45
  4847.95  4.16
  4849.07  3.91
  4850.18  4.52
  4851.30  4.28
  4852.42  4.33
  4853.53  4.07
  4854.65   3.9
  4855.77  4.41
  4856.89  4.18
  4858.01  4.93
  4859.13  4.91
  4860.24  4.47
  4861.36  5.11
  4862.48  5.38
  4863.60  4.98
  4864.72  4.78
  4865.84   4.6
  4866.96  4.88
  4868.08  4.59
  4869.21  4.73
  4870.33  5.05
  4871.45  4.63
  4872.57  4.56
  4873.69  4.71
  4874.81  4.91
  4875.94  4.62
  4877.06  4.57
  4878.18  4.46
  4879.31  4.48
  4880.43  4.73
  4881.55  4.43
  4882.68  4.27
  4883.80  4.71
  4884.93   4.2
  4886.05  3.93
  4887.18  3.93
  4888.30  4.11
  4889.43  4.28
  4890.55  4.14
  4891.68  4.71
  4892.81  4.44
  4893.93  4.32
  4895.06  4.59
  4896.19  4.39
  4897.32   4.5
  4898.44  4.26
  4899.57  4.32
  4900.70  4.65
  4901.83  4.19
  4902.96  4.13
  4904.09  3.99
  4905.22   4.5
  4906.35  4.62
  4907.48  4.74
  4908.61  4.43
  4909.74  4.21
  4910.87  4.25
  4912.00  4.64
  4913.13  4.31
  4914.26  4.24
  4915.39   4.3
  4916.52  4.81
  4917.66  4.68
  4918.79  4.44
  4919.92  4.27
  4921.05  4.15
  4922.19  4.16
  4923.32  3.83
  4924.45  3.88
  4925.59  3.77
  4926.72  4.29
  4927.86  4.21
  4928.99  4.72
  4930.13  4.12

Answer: 0.9 angstrom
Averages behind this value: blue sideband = 4.39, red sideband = 4.35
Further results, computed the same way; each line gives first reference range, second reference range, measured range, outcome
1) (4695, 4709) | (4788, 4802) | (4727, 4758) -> -3.2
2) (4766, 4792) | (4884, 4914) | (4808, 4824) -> -1.3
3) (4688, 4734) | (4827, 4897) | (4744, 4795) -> -0.3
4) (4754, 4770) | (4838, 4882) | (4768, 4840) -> 1.7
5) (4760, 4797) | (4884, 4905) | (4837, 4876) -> -2.5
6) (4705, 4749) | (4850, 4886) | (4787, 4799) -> 0.8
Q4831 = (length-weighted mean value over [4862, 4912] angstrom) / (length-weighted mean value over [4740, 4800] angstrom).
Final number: 1.07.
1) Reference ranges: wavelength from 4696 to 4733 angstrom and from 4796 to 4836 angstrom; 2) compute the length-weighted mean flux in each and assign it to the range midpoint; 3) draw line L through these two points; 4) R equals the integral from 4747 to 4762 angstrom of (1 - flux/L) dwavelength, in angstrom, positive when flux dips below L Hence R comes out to -0.8 angstrom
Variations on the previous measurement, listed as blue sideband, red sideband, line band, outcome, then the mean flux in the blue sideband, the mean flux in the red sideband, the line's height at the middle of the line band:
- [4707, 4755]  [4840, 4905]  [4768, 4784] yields 0.8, 4.22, 4.45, 4.29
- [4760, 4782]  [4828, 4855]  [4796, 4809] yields -0.8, 4.09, 4.2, 4.14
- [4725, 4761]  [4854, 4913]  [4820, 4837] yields 0.3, 4.25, 4.51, 4.41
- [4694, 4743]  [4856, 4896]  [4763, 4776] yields 0.1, 4.04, 4.58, 4.21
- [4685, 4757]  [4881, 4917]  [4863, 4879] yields -1.5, 4.12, 4.36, 4.32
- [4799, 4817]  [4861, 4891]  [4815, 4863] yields 2.2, 4.55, 4.58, 4.56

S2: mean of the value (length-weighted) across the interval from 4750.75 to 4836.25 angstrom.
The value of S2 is 4.29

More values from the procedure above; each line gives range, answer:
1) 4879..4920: 4.38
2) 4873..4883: 4.58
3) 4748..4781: 4.24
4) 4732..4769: 4.26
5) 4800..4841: 4.42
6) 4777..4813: 4.28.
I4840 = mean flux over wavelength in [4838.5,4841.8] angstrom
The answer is 4.25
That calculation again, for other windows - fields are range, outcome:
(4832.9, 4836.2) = 4.08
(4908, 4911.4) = 4.3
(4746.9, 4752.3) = 4.43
